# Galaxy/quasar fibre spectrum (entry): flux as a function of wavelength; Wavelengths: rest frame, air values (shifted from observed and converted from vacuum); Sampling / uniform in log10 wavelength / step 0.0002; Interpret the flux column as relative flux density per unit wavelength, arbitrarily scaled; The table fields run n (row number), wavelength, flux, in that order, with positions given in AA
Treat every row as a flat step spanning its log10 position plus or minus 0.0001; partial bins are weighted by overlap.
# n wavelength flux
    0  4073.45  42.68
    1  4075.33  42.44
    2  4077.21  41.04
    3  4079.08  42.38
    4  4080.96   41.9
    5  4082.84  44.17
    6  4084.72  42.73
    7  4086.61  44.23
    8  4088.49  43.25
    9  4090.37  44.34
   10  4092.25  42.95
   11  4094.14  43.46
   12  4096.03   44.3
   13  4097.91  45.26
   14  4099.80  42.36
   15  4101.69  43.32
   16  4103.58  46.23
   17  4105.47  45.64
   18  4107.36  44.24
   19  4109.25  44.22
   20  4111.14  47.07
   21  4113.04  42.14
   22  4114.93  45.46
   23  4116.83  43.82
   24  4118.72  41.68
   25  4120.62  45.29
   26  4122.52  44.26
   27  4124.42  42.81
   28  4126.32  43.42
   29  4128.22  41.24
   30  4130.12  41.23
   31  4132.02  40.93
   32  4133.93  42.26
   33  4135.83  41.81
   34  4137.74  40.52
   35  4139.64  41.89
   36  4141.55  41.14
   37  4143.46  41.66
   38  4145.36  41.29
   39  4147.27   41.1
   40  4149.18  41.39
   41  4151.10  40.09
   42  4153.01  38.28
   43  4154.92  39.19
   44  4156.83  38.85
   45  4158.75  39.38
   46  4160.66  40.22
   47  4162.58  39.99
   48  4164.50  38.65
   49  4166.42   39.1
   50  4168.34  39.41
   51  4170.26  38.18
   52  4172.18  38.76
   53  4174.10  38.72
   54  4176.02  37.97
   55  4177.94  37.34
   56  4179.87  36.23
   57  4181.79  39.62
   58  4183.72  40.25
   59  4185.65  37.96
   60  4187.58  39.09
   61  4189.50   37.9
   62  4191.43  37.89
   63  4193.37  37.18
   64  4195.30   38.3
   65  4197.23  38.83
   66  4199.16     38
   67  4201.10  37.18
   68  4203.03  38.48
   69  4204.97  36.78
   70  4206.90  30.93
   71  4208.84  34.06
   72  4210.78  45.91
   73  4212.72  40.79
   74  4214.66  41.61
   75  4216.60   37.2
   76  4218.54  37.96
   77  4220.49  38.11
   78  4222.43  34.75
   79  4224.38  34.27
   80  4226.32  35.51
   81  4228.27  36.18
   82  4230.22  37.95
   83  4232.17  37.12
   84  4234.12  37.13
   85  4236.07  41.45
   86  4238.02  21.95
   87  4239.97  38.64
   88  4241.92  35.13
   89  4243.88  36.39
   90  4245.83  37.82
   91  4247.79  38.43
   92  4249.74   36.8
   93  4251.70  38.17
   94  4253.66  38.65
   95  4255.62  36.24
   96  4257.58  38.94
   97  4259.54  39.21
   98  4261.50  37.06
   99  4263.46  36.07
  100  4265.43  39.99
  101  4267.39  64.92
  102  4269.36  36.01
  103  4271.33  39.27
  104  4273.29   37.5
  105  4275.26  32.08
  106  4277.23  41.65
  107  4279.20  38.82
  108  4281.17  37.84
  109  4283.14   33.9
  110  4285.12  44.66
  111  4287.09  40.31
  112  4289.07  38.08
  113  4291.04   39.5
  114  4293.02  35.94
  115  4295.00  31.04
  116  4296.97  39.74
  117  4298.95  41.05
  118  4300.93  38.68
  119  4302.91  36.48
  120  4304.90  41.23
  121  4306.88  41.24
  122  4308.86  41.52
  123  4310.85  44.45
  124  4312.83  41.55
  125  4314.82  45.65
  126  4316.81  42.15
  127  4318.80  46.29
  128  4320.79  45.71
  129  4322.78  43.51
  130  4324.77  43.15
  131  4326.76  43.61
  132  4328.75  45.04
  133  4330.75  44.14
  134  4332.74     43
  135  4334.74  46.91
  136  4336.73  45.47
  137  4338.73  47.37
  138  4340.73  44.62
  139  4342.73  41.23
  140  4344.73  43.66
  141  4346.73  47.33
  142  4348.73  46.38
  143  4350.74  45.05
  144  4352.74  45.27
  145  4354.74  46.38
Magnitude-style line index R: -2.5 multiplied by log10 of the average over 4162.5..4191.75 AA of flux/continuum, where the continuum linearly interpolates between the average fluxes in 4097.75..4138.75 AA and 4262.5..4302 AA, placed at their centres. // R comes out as 0.09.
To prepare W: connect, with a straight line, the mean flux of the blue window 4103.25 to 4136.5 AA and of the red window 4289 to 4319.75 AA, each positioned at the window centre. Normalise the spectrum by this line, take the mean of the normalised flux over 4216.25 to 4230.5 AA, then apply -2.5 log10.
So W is 0.15 mag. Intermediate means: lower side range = 43.5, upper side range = 40.4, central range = 36.4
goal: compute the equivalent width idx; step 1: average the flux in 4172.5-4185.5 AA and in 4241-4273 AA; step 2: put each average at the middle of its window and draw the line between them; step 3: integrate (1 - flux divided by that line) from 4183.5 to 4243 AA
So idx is 2.40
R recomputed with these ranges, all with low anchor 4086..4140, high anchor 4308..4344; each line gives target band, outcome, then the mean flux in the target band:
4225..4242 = 0.22 mag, 35.7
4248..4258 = 0.16 mag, 37.8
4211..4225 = 0.15 mag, 38.3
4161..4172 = 0.12 mag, 39.1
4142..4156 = 0.08 mag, 40.5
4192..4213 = 0.16 mag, 37.8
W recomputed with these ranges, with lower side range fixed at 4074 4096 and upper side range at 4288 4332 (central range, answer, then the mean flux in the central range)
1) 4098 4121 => -0.036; 44.3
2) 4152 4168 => 0.087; 39.2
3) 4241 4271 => 0.065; 39.3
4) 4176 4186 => 0.110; 38.3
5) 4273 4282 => 0.111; 37.6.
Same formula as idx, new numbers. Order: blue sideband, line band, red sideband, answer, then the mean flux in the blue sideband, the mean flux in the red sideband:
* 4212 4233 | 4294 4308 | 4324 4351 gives 1.3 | 37.4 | 44.8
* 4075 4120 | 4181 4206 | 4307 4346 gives 3.2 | 43.7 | 44.1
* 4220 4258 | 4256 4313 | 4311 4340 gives 1.5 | 36.4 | 44.5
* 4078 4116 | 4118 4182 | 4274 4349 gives 4.4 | 44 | 41.7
